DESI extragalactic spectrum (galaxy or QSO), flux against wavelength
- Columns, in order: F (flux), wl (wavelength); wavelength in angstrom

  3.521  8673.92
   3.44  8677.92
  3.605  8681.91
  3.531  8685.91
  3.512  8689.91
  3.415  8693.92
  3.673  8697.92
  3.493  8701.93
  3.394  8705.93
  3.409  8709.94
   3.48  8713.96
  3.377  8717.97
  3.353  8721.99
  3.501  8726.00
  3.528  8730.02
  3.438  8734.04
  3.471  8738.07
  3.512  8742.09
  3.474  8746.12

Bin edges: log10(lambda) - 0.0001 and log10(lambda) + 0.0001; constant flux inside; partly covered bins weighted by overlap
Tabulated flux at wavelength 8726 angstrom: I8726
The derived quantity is 3.501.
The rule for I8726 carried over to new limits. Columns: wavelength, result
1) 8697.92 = 3.673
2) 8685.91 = 3.531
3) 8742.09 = 3.512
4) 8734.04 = 3.438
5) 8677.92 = 3.44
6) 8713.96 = 3.48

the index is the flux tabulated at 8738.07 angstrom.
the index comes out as 3.471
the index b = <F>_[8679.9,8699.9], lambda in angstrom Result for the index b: 3.55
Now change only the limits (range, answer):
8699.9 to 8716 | 3.44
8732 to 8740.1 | 3.45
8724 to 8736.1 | 3.49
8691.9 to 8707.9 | 3.49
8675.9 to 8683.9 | 3.52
